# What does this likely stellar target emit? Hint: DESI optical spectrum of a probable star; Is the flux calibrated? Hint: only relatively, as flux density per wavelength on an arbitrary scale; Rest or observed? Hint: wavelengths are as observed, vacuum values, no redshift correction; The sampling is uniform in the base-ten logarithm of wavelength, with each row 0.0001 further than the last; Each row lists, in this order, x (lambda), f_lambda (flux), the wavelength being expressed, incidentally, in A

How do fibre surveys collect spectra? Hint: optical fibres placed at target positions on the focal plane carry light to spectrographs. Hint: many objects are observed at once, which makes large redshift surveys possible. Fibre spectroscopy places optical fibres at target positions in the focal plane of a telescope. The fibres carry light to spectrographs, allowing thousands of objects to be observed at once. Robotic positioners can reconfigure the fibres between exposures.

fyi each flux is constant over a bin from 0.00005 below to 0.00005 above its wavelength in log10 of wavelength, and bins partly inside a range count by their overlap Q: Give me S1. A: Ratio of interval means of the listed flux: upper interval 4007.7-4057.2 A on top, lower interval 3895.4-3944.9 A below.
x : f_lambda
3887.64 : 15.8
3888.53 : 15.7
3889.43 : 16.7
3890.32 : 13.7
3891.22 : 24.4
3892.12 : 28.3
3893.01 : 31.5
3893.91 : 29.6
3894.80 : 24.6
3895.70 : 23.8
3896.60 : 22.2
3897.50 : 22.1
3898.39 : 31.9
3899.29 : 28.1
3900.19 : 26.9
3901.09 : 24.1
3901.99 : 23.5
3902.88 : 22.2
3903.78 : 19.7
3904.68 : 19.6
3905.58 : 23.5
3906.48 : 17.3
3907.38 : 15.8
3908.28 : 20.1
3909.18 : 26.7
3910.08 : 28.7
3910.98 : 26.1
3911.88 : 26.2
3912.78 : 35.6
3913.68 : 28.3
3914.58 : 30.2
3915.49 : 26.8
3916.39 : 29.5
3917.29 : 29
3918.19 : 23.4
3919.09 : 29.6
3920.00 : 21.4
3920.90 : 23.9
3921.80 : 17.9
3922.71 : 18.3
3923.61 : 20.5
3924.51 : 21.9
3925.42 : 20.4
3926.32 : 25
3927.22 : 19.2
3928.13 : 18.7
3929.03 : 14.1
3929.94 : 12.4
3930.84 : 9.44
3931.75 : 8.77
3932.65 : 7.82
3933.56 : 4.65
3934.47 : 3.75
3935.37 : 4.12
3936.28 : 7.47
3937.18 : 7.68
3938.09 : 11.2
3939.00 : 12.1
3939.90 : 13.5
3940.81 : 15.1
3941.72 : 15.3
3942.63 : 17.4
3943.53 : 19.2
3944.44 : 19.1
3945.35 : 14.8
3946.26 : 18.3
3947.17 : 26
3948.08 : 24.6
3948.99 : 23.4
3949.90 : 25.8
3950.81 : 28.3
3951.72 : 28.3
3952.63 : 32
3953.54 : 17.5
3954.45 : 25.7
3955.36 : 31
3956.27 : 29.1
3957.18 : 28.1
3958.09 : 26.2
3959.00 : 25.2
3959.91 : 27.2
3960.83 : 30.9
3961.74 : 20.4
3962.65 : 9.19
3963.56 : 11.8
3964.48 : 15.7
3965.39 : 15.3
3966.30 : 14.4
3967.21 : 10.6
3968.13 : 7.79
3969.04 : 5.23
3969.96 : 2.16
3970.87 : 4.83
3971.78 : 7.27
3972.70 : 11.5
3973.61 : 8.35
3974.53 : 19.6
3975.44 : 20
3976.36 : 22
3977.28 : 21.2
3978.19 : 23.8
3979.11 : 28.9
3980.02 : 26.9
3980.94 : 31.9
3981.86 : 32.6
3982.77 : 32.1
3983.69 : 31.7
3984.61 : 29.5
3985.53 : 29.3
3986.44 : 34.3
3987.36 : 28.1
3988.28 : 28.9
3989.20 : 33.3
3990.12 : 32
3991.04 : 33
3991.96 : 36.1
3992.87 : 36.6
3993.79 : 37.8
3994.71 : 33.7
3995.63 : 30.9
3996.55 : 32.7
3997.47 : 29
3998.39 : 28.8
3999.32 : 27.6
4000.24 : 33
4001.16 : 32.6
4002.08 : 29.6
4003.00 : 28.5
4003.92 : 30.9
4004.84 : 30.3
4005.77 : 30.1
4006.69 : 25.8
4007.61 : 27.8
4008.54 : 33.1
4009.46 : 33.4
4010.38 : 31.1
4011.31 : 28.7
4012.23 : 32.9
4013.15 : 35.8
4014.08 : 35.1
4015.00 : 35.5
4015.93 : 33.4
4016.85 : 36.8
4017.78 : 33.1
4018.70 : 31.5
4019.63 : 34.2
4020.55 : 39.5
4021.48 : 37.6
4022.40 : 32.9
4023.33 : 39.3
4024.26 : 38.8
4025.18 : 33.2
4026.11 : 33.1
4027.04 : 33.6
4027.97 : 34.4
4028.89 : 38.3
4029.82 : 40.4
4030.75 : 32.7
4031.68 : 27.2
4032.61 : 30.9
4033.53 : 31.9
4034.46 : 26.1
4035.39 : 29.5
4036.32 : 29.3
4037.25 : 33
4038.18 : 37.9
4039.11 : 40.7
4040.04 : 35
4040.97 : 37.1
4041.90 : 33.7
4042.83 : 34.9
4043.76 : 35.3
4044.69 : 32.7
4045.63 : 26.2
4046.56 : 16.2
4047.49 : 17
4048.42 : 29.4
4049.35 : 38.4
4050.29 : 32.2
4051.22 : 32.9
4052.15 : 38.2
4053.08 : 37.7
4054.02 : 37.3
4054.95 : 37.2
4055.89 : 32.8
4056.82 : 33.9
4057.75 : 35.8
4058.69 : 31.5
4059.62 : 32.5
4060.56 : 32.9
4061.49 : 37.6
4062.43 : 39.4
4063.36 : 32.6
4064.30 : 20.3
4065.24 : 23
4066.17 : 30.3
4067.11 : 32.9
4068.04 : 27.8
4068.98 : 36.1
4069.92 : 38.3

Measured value 1.69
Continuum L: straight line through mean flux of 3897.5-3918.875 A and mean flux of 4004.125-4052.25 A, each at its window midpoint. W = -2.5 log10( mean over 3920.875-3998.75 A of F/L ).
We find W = 0.347 mag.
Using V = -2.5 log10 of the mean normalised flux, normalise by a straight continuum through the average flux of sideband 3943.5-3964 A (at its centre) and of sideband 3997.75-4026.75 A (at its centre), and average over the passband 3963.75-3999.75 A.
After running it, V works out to 0.19 mag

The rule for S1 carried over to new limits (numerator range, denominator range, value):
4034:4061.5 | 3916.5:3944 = 2.05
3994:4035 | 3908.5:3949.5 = 1.71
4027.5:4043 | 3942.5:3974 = 1.78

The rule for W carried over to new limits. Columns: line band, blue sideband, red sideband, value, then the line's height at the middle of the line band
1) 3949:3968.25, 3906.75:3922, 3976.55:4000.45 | 0.28 mag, 28.8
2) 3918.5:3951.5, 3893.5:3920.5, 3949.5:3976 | 0.28 mag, 21.9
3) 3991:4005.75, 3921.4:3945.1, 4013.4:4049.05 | -0.19 mag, 26.7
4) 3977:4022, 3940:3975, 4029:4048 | -0.25 mag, 25.3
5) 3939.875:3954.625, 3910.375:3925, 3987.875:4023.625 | 0.28 mag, 27.9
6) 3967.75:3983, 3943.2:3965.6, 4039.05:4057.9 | 0.38 mag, 25.2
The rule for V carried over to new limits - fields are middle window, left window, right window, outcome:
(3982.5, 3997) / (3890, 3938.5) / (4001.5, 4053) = -0.130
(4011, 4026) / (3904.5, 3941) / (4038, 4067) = -0.201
